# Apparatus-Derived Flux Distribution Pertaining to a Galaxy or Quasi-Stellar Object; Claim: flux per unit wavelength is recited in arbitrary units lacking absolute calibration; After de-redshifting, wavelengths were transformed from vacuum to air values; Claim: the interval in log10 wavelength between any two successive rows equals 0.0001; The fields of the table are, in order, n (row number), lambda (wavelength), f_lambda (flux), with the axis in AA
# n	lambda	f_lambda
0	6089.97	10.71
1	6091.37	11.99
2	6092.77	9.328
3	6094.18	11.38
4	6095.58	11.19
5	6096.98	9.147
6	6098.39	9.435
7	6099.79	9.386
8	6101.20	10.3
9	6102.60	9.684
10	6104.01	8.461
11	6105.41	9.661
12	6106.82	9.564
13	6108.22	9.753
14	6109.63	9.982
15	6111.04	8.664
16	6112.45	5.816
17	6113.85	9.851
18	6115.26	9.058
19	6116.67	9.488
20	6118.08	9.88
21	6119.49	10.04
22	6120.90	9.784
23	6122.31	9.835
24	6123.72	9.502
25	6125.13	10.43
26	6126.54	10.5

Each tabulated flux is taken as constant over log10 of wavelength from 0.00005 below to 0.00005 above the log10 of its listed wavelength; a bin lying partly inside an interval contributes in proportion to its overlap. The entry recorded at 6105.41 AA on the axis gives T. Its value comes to 9.661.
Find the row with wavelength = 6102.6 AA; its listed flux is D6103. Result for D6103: 9.684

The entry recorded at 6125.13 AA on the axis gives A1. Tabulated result 10.43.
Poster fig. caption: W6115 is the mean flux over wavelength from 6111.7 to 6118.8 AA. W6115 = 8.82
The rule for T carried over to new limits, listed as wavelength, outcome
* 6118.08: 9.88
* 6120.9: 9.784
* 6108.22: 9.753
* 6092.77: 9.328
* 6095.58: 11.19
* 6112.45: 5.816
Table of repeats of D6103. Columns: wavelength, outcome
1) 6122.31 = 9.835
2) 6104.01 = 8.461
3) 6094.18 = 11.38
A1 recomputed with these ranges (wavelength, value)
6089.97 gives 10.71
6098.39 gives 9.435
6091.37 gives 11.99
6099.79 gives 9.386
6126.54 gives 10.5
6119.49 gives 10.04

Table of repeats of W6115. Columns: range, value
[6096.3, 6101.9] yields 9.56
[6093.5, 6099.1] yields 10.3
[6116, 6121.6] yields 9.79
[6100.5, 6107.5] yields 9.54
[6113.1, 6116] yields 9.4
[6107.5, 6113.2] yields 8.58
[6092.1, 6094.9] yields 10.4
